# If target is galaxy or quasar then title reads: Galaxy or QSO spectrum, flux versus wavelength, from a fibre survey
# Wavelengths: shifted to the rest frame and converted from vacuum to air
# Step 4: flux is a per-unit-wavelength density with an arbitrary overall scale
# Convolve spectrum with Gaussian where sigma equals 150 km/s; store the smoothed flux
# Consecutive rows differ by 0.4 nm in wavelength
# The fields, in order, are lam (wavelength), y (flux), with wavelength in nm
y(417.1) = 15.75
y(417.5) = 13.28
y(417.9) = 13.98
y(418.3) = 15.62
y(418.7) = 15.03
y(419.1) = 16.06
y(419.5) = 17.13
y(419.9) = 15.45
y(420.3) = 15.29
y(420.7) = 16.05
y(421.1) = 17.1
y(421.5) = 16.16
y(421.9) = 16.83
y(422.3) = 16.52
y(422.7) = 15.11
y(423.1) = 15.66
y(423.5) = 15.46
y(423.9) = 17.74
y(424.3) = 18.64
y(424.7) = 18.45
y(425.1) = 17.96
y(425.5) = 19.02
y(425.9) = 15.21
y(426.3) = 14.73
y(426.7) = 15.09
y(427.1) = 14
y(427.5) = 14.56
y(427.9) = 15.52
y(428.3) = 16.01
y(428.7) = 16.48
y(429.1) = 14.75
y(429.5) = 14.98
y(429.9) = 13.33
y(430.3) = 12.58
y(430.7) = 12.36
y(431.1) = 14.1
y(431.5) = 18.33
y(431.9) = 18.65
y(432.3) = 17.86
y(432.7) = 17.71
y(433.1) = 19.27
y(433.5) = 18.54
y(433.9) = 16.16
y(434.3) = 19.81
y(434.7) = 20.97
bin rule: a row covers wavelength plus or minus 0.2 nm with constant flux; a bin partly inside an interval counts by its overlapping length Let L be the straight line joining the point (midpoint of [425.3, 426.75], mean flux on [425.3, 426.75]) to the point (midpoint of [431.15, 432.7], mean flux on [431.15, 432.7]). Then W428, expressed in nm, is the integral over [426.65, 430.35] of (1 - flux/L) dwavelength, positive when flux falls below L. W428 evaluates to 0.44 nm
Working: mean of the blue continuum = 16.1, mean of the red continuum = 17.8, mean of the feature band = 14.8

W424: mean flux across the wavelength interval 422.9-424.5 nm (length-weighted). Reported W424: 16.9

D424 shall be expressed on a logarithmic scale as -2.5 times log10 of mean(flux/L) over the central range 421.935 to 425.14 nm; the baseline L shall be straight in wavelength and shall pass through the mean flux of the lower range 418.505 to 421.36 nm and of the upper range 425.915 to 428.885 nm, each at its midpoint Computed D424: -0.08 mag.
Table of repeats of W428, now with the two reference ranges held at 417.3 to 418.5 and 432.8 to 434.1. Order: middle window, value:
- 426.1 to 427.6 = 0.17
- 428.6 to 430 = 0.17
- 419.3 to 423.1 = -0.27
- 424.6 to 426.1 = -0.15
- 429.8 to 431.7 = 0.35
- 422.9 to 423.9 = -0.03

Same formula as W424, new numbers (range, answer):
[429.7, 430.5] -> 13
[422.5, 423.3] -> 15.4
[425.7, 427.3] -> 14.8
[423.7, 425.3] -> 18.2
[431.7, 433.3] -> 18.4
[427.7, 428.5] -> 15.8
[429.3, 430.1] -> 14.2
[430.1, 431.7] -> 14.3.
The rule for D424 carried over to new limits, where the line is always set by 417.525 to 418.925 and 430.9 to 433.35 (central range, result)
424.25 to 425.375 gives -0.14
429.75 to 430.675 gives 0.32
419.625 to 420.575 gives -0.03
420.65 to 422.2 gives -0.08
